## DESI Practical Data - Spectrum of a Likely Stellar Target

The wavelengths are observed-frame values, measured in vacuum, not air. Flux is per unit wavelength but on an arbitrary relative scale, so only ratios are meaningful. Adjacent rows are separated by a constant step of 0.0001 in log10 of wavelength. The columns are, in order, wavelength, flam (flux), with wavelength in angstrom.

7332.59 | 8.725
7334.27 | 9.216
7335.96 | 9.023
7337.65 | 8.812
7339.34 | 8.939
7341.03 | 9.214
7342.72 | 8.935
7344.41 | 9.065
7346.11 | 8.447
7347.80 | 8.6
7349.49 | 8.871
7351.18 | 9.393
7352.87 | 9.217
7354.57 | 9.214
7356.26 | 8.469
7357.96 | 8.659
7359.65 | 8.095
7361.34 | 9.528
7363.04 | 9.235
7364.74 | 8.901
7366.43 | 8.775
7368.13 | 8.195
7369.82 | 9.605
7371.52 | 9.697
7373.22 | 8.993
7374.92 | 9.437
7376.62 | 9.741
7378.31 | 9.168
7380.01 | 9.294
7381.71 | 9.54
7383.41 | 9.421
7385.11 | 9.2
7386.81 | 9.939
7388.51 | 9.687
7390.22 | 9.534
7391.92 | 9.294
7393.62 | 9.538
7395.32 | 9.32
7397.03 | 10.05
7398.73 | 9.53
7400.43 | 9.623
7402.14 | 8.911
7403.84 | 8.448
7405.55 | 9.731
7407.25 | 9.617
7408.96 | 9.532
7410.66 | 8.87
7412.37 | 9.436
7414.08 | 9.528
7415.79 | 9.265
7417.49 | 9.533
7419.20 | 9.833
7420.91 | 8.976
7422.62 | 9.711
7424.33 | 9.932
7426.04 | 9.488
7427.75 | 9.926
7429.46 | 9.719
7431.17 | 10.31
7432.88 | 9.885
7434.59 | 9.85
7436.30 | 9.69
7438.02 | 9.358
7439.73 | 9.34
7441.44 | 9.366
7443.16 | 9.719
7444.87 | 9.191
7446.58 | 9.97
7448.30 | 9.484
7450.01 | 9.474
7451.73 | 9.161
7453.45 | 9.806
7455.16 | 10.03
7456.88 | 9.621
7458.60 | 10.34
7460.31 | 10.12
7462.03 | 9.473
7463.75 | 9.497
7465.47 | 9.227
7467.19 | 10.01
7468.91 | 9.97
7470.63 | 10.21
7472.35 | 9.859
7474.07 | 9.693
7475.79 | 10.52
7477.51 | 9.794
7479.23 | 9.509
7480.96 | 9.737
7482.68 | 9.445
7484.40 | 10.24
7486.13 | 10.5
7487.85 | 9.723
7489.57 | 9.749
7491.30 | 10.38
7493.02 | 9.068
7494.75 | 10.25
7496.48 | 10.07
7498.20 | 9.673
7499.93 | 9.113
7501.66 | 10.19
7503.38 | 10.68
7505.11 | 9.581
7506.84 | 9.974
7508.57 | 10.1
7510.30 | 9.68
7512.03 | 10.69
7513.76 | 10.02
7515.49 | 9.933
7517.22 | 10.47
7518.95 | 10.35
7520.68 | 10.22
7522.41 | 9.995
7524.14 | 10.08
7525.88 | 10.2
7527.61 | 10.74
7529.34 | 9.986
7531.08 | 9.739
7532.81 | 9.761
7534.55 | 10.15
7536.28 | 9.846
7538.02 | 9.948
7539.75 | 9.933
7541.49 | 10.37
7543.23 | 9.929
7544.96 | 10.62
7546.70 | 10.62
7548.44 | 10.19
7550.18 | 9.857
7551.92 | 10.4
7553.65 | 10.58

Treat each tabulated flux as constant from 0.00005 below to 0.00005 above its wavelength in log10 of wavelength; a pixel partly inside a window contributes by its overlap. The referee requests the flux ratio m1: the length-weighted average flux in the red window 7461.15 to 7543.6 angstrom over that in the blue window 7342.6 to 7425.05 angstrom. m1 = 1.08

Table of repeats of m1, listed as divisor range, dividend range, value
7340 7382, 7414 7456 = 1.06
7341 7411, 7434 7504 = 1.06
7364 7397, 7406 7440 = 1.03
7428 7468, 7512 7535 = 1.05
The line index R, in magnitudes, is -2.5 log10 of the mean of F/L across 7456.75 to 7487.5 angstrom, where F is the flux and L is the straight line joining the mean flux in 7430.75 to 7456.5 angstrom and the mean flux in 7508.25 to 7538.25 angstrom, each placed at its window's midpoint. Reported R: -0.01 mag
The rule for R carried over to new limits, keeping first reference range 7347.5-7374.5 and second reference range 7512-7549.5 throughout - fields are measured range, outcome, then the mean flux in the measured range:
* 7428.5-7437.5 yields -0.04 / 9.87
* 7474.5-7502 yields 0.00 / 9.86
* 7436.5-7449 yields 0.01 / 9.5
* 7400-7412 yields 0.01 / 9.24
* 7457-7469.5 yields -0.01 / 9.79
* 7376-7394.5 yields -0.04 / 9.49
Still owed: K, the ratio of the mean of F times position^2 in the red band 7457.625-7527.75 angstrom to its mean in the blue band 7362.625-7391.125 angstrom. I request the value 1.10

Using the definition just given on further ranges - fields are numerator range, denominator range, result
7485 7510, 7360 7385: 1.11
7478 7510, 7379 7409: 1.07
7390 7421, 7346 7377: 1.06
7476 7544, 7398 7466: 1.07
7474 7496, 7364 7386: 1.10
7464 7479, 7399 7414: 1.08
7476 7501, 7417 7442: 1.03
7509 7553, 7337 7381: 1.18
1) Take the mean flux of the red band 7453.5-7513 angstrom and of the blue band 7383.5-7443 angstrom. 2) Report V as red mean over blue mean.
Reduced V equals 1.04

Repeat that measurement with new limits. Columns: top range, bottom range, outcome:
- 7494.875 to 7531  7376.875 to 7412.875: 1.07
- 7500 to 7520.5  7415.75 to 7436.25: 1.04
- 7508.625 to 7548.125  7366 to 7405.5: 1.08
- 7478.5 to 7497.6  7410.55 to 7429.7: 1.04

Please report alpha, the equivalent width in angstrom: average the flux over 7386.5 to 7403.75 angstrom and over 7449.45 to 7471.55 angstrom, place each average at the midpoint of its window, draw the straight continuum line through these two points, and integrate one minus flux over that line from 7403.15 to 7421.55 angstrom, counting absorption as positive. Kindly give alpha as 0.4 angstrom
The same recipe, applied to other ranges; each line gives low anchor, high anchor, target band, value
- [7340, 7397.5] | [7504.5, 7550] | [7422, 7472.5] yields -0.42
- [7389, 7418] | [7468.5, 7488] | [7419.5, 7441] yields -0.20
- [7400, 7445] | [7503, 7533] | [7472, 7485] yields 0.04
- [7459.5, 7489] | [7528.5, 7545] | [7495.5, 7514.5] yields -0.11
